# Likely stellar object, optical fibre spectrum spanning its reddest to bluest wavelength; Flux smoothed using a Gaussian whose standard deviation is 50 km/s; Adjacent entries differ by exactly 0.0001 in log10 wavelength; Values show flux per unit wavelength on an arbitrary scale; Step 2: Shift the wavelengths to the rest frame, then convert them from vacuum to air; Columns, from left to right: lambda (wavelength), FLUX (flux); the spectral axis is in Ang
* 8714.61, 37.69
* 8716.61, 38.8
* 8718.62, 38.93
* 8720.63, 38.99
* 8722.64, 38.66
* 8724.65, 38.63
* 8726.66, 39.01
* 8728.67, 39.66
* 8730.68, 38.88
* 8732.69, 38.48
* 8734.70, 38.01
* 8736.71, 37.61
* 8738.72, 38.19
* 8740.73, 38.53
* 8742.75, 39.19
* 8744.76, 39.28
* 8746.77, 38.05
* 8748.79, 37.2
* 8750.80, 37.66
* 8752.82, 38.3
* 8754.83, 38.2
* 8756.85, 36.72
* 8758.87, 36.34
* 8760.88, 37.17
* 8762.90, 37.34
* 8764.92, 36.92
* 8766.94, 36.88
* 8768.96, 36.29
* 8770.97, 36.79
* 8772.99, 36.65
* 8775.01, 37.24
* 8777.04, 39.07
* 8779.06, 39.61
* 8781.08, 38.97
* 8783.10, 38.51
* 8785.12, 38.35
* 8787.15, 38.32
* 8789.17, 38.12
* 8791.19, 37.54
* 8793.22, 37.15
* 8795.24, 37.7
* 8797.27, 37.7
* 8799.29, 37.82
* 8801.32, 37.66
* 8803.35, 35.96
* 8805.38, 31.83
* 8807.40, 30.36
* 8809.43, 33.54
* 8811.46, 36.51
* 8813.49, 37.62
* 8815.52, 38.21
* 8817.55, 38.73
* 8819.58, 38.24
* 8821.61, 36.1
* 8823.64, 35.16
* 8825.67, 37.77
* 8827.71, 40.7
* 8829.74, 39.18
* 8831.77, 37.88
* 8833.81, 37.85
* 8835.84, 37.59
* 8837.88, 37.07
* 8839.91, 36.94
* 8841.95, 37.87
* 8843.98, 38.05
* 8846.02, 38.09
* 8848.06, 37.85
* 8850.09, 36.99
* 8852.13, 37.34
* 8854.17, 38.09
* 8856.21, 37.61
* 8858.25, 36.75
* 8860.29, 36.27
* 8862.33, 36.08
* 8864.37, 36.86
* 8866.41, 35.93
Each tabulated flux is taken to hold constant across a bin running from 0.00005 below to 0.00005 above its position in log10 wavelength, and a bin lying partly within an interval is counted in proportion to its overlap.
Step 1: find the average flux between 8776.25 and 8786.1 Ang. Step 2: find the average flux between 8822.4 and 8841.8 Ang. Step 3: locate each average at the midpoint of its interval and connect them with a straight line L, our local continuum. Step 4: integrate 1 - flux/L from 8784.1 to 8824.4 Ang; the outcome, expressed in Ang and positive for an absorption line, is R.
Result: 1.9 Ang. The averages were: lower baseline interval 38.9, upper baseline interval 37.8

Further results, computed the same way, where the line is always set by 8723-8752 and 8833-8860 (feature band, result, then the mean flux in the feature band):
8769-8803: 0.15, 37.9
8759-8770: 0.39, 36.9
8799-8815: 1.15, 35.1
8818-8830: -0.04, 37.8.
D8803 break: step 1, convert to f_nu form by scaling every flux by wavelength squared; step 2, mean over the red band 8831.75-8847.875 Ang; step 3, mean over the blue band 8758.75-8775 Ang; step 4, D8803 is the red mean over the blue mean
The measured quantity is 1.0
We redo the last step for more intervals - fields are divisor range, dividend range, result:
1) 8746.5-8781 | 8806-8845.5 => 1.00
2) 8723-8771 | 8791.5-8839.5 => 0.99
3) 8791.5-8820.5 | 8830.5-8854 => 1.04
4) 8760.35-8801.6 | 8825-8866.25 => 1.01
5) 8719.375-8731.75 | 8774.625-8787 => 1.00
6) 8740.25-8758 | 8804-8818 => 0.94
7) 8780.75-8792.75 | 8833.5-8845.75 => 1.00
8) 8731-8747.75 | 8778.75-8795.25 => 1.01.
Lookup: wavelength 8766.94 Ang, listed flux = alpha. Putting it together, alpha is 36.88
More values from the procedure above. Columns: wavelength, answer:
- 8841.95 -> 37.87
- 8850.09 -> 36.99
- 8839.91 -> 36.94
